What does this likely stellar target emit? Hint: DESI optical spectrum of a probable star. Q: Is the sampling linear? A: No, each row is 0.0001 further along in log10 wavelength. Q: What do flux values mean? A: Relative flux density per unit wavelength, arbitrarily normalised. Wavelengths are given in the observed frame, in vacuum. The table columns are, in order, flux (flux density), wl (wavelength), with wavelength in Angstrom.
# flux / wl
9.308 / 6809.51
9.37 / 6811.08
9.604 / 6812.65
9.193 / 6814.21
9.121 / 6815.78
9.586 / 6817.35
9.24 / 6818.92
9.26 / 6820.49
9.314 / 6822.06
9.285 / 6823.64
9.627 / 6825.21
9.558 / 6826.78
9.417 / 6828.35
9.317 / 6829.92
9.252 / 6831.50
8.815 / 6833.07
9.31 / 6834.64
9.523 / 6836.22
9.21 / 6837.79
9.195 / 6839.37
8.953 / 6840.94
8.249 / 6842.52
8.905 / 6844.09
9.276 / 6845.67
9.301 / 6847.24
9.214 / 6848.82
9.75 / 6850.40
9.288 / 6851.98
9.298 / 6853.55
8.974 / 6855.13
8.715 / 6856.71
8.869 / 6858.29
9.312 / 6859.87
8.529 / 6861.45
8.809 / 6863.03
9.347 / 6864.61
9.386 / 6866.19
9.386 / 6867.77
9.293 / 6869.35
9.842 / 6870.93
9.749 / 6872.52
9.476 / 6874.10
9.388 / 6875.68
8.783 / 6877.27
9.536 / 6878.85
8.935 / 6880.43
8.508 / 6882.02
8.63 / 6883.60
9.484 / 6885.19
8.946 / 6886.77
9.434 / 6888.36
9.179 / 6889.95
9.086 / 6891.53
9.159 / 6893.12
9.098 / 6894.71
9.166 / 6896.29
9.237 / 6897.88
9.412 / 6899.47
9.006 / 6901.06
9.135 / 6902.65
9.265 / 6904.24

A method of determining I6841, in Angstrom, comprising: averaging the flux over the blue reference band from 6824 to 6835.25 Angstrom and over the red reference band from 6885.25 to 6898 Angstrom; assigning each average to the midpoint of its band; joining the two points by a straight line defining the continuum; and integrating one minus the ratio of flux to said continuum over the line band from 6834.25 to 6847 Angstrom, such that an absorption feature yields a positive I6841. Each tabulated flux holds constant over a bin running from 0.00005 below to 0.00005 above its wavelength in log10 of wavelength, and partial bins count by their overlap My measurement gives 0.3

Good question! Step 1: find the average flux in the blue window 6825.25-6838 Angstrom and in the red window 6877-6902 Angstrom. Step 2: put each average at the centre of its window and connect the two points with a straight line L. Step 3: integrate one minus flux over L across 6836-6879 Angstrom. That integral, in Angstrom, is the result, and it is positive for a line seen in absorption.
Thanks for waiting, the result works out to 0.2 Angstrom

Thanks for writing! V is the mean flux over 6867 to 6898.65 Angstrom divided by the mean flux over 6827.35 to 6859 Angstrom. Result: 1.01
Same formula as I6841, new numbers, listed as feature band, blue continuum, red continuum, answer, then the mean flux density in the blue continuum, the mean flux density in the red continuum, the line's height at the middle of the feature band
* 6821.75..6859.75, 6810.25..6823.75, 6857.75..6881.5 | 0.39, 9.33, 9.24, 9.29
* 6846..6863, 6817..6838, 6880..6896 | 0.17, 9.33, 9.05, 9.21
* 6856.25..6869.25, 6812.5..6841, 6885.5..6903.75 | 0.24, 9.31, 9.18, 9.24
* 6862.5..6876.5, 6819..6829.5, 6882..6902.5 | -0.31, 9.4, 9.13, 9.22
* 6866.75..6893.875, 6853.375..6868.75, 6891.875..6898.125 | -0.34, 9.06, 9.15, 9.11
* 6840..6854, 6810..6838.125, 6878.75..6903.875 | 0.19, 9.34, 9.11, 9.26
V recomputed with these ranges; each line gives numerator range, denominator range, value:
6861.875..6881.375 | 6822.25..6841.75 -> 1.00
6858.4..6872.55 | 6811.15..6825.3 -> 0.99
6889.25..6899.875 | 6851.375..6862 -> 1.02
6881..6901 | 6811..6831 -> 0.97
